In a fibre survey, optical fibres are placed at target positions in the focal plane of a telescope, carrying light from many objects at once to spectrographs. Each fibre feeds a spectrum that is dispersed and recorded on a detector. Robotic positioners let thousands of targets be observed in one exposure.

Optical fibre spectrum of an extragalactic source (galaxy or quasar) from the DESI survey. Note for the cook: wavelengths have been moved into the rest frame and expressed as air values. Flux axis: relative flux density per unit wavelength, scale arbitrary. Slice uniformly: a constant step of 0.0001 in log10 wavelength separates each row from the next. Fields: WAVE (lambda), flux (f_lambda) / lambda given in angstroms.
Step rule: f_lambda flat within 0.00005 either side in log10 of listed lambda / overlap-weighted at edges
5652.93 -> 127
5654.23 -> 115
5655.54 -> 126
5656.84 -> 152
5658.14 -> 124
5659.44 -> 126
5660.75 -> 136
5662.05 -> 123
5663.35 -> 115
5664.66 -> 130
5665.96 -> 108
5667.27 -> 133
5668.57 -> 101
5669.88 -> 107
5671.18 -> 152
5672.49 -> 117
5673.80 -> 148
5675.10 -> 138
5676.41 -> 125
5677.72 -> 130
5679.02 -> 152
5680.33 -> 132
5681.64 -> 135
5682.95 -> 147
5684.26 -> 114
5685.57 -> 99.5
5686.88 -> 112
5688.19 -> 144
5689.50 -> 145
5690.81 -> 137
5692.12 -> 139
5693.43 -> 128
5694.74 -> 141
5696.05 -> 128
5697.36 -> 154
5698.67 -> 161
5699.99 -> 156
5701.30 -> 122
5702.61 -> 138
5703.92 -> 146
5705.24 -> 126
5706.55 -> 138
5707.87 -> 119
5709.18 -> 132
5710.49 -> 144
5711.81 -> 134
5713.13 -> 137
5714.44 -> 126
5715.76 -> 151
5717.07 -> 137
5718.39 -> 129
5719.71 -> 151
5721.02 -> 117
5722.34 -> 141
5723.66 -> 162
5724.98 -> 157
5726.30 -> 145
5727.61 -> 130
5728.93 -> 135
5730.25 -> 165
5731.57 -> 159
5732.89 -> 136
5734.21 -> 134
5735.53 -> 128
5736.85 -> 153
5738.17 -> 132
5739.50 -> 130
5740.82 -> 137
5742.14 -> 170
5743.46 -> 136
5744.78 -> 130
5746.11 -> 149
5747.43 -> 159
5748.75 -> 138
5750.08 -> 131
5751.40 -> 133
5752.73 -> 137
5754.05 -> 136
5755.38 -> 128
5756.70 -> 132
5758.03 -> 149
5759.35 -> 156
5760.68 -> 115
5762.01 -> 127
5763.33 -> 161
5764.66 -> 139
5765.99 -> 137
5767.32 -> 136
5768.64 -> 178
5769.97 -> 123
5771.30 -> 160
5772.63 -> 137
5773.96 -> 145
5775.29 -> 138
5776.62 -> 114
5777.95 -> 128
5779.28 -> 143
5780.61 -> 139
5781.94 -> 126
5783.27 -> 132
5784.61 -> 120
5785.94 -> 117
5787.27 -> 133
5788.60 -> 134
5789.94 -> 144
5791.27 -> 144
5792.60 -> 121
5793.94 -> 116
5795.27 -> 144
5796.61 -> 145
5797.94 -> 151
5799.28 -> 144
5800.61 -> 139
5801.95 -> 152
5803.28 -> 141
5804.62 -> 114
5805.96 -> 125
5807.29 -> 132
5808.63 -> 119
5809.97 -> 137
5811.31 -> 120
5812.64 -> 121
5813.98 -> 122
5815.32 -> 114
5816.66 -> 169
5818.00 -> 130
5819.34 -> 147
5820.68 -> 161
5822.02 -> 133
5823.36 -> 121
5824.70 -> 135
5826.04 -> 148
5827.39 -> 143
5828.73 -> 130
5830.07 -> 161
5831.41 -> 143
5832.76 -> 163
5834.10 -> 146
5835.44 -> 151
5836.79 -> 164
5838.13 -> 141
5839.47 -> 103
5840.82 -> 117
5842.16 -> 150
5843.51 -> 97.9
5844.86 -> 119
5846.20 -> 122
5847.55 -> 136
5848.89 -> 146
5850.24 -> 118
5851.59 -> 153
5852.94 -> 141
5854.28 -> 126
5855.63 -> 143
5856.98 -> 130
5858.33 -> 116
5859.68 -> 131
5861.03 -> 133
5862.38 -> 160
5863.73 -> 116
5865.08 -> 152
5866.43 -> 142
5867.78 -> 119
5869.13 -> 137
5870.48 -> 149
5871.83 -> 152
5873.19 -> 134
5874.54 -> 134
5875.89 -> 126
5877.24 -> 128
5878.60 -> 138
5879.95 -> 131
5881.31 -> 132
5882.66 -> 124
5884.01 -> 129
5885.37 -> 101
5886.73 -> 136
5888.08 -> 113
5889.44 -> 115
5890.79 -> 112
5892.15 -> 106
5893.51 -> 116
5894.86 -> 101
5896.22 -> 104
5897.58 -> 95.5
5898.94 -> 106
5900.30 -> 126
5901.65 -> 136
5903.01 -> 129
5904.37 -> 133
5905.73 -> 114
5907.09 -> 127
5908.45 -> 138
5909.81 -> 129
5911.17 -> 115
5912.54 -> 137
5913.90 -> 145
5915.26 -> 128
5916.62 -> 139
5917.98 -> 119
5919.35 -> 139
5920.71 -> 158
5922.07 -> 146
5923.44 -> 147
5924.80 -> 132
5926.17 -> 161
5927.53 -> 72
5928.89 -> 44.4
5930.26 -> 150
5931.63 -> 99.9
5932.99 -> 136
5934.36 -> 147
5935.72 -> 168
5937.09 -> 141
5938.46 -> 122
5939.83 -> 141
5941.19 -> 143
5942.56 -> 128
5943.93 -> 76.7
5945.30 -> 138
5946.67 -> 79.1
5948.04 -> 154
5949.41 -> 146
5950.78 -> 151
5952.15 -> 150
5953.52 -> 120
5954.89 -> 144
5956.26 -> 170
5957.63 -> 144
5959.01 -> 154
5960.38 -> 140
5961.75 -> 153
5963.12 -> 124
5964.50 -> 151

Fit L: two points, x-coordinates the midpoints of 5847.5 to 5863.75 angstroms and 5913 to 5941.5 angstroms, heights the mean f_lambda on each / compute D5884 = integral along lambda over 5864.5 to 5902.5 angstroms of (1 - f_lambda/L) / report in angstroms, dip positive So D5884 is 2.7 angstroms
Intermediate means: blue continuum 135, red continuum 132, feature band 125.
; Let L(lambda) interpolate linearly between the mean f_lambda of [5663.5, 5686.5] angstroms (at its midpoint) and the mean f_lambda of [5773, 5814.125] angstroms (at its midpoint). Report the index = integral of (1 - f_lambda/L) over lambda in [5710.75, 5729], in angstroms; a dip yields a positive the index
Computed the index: -1.5 angstroms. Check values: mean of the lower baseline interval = 127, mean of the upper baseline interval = 132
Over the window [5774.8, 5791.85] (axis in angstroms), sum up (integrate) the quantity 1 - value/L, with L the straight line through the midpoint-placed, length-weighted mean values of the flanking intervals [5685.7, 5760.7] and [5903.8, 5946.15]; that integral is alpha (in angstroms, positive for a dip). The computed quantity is 0.6 angstroms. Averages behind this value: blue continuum 139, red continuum 129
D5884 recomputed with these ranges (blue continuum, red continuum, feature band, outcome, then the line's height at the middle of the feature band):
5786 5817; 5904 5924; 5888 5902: 2.4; 134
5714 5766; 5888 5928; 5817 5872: -2.7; 131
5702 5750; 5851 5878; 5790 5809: 0.4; 138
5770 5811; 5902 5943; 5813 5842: -1.5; 133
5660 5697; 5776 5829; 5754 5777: -1.3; 132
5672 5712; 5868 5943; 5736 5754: -1.0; 133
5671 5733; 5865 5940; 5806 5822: -0.2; 132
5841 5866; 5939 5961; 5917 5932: 1.1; 135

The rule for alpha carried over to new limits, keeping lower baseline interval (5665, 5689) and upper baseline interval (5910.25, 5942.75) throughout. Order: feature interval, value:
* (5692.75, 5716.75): -1.8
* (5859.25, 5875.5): -0.9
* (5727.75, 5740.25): -1.2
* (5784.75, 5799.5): -0.6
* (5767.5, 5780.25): -1.1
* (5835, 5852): -0.2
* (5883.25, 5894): 1.2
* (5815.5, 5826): -0.9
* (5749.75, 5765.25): -1.0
